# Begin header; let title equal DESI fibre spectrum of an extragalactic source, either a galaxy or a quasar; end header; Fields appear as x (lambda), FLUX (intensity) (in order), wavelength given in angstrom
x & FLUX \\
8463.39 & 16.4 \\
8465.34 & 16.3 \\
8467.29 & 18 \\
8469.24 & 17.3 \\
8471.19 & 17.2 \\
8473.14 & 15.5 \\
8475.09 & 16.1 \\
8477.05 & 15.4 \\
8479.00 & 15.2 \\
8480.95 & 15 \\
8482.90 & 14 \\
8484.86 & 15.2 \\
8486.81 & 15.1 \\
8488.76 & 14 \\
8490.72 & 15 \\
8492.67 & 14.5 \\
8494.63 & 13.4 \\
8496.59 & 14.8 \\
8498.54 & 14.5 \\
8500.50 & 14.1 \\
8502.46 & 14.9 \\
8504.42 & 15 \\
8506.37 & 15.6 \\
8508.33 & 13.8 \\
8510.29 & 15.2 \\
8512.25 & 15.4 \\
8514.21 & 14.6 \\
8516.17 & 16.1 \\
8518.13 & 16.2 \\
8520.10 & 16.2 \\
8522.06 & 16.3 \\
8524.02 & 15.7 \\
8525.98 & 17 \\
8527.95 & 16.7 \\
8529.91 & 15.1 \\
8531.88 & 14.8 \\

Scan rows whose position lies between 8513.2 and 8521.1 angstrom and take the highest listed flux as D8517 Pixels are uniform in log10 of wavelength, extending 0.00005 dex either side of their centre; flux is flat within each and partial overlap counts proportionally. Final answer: 16.2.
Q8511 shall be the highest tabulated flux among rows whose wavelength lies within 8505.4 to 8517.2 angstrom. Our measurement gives 16.1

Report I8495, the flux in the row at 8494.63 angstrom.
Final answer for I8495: 13.4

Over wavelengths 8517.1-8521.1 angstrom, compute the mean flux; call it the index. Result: 16.2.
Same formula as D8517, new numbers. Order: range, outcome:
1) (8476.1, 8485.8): 15.4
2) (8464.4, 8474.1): 18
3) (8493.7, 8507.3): 15.6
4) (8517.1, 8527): 17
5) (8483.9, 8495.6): 15.2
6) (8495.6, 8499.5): 14.8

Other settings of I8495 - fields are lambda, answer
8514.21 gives 14.6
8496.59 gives 14.8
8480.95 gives 15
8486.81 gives 15.1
